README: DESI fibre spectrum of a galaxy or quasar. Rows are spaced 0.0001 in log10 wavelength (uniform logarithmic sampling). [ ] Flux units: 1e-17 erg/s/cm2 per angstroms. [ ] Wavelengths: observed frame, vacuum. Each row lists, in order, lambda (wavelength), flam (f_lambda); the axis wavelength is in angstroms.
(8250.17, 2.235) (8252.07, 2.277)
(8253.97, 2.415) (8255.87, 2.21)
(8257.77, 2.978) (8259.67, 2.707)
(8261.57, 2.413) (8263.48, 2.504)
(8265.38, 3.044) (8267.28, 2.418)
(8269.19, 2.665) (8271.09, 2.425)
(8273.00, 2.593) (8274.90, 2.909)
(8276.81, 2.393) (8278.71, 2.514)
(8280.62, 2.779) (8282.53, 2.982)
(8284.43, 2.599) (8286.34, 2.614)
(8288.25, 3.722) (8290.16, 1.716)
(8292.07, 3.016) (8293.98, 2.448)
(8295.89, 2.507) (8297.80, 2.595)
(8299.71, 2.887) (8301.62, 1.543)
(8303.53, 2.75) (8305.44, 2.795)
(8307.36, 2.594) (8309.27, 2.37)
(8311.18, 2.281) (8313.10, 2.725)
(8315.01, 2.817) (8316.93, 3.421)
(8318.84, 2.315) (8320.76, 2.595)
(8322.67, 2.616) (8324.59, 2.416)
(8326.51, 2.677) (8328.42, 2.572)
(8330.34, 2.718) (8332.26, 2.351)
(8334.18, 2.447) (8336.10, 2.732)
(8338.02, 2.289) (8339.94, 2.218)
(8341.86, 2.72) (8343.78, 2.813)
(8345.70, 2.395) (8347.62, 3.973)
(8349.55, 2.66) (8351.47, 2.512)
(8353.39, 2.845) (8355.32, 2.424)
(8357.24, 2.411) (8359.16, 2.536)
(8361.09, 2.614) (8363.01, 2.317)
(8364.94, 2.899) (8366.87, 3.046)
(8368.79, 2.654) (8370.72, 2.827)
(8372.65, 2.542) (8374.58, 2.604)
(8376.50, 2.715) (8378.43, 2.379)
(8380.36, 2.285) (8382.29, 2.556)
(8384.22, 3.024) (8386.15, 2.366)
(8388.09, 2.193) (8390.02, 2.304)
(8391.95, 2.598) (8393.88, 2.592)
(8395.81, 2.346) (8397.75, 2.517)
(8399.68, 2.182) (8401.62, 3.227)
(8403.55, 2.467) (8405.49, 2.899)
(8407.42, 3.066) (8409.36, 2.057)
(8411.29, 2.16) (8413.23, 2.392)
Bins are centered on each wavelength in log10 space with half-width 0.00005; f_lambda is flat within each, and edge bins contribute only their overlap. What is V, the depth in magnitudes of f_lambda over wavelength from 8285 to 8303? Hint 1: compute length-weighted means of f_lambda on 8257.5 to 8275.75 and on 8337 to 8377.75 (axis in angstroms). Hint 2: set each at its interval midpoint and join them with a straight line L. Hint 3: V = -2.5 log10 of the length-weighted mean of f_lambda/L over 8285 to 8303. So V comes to 0.04 mag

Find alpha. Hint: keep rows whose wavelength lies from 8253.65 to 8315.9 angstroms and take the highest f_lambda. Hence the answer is 3.722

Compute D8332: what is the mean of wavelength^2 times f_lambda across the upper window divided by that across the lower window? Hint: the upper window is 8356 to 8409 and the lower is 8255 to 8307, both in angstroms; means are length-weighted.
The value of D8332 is 1.01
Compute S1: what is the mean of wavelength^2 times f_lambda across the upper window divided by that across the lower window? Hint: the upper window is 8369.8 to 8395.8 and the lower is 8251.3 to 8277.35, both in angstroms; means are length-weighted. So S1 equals 1.01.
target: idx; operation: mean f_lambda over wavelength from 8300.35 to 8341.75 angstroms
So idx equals 2.54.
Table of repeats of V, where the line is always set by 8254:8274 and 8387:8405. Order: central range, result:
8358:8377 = -0.064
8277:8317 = -0.026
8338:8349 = -0.096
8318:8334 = 0.008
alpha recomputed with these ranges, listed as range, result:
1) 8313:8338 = 3.421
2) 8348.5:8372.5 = 3.046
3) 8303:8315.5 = 2.817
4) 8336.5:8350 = 3.973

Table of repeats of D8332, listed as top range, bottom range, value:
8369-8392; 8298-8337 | 1.00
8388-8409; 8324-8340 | 1.05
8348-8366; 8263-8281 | 1.02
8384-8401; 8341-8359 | 0.90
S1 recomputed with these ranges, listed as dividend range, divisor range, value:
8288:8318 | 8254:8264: 1.03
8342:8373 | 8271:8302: 1.05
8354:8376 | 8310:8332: 1.01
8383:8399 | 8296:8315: 1.01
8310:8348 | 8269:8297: 1.00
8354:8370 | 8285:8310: 1.03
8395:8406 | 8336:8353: 0.97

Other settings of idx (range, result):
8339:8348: 2.75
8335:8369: 2.67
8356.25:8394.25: 2.57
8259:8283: 2.63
